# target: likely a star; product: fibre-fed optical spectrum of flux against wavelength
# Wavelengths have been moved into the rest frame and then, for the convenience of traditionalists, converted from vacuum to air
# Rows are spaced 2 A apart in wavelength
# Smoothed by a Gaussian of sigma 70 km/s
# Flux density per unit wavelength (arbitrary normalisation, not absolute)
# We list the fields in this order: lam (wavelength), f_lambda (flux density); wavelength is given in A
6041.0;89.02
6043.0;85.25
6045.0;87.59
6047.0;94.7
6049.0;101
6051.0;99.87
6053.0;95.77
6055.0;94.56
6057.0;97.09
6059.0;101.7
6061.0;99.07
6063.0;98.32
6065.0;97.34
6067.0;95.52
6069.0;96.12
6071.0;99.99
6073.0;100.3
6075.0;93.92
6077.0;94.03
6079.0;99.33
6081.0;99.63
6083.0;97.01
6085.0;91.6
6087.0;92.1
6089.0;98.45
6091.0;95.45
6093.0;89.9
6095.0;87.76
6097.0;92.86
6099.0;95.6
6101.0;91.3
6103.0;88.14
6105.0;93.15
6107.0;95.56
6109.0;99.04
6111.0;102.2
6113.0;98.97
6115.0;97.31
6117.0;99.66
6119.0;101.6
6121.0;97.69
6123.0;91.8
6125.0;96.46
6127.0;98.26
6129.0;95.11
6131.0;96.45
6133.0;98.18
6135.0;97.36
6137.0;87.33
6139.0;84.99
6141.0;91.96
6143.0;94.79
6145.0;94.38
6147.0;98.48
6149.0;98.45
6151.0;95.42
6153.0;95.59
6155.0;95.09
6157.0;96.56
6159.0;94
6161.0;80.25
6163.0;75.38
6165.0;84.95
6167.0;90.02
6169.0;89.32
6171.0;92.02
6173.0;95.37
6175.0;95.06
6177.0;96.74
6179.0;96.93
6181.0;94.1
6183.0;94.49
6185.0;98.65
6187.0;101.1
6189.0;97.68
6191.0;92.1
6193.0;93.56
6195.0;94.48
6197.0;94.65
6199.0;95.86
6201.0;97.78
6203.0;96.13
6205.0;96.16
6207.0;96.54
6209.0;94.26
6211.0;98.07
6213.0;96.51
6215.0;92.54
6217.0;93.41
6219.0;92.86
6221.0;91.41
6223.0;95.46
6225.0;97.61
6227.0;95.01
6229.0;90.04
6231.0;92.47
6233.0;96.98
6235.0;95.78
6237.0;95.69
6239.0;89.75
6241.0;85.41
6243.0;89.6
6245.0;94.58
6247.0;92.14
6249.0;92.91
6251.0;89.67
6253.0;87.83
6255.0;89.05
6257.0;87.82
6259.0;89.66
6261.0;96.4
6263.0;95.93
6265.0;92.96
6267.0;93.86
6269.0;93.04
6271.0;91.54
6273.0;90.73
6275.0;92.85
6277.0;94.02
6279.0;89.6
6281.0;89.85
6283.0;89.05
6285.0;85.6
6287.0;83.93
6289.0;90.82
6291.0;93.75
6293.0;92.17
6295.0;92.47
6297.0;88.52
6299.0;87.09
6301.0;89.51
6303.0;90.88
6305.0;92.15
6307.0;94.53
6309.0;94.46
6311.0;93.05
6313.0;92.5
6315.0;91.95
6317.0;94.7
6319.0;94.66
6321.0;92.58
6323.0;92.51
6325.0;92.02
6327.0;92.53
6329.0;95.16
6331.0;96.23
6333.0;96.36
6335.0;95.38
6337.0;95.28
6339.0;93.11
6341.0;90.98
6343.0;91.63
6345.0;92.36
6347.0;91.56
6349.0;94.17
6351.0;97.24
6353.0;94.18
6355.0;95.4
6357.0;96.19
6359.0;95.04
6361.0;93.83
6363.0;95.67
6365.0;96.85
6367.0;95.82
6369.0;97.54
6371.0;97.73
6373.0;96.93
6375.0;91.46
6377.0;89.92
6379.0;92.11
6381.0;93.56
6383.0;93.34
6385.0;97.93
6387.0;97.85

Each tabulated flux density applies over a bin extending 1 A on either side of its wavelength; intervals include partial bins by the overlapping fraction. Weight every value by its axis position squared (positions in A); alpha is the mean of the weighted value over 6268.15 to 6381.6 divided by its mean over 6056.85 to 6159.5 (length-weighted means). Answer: 1.0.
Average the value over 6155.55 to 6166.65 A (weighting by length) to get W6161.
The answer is 86.8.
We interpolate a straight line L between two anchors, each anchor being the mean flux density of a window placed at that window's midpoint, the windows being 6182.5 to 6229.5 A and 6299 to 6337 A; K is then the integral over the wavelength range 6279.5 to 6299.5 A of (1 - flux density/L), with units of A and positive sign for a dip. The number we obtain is 0.9 A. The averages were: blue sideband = 95.3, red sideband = 93.3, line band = 89.4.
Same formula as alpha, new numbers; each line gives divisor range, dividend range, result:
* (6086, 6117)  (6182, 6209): 1.05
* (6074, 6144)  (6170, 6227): 1.03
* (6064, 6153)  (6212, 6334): 1.02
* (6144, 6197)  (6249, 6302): 1.00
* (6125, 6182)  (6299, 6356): 1.06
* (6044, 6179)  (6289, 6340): 1.05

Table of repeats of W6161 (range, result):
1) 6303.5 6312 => 93.4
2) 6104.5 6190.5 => 94.6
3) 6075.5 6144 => 95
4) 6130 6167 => 92.1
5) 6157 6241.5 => 93.6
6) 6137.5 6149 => 93.2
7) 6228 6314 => 91.4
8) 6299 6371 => 93.9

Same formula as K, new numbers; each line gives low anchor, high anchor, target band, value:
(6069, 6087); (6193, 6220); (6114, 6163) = 0.8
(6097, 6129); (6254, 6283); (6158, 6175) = 1.2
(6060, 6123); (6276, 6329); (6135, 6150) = 0.3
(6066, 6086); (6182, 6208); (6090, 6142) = 0.9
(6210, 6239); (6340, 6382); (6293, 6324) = 0.7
